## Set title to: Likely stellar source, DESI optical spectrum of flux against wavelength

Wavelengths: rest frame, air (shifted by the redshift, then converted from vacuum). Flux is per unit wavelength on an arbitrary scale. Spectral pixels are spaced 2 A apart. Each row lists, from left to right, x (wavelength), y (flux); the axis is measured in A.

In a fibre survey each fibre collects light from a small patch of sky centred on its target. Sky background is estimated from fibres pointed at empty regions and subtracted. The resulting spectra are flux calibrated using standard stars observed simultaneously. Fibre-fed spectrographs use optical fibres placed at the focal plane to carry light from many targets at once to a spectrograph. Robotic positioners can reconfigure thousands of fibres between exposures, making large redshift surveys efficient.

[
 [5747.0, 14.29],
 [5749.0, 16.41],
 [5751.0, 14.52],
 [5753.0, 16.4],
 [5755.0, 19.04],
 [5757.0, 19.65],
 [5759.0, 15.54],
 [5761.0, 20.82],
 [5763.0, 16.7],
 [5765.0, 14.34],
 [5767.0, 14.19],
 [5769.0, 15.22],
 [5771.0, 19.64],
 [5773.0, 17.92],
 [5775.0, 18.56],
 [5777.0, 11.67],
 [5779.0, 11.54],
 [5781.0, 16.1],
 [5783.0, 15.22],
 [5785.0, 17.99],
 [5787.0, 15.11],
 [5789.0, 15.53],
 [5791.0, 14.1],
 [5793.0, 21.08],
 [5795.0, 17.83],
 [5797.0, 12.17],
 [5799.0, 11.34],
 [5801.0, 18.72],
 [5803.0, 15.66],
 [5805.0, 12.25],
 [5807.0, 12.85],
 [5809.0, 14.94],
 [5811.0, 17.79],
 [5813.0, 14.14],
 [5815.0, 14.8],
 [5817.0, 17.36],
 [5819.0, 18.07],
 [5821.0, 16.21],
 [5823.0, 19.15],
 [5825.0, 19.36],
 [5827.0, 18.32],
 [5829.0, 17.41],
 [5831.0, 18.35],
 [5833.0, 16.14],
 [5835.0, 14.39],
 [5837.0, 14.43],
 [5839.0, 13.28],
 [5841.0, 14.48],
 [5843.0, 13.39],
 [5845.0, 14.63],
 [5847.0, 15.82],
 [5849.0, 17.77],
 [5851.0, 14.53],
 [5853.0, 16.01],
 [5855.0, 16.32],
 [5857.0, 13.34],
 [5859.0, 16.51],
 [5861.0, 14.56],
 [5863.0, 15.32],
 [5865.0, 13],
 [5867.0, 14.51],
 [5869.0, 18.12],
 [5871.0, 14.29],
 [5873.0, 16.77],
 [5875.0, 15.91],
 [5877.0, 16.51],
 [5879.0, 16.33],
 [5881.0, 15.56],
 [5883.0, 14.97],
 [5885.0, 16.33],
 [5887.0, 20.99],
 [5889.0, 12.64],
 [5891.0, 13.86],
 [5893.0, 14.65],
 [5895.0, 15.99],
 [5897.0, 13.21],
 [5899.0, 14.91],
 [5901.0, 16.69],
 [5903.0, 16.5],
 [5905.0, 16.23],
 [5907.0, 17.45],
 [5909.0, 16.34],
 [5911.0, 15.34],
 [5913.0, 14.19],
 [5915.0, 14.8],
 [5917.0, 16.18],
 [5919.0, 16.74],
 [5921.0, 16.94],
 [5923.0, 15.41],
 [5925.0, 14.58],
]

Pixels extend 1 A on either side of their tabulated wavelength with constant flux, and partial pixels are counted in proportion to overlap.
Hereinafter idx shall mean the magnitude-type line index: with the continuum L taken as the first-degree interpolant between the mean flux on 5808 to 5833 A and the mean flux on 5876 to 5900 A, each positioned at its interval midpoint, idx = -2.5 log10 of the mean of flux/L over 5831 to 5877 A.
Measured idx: 0.07 mag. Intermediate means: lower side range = 17.1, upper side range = 15.5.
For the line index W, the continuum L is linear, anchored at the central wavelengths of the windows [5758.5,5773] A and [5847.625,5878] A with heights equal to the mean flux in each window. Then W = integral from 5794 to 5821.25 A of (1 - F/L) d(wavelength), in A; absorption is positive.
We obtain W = 1.63 A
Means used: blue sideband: 16.8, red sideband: 15.6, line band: 15.3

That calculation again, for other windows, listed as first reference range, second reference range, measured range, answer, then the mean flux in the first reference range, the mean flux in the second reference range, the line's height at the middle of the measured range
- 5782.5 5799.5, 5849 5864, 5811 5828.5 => -1.8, 15.7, 15.4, 15.6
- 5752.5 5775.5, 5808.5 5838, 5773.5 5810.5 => 4.0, 17.3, 16.8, 17.1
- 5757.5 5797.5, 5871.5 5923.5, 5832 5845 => 1.3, 16.2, 15.8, 16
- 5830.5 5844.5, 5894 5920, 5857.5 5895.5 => -0.7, 14.8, 15.7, 15.3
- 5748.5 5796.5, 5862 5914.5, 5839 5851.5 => 0.7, 16.4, 15.6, 15.9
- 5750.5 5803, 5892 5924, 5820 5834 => -1.6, 16.2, 15.7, 16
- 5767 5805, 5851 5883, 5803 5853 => -0.7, 15.7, 15.5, 15.6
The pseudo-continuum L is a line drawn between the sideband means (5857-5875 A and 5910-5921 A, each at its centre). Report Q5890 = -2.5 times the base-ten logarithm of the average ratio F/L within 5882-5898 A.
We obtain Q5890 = 0.008 mag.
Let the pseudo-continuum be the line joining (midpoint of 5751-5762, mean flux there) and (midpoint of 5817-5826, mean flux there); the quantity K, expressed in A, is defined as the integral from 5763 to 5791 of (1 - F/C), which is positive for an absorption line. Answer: 3.73 A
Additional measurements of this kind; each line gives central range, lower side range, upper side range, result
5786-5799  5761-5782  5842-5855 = 0.1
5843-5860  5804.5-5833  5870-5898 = 0.6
